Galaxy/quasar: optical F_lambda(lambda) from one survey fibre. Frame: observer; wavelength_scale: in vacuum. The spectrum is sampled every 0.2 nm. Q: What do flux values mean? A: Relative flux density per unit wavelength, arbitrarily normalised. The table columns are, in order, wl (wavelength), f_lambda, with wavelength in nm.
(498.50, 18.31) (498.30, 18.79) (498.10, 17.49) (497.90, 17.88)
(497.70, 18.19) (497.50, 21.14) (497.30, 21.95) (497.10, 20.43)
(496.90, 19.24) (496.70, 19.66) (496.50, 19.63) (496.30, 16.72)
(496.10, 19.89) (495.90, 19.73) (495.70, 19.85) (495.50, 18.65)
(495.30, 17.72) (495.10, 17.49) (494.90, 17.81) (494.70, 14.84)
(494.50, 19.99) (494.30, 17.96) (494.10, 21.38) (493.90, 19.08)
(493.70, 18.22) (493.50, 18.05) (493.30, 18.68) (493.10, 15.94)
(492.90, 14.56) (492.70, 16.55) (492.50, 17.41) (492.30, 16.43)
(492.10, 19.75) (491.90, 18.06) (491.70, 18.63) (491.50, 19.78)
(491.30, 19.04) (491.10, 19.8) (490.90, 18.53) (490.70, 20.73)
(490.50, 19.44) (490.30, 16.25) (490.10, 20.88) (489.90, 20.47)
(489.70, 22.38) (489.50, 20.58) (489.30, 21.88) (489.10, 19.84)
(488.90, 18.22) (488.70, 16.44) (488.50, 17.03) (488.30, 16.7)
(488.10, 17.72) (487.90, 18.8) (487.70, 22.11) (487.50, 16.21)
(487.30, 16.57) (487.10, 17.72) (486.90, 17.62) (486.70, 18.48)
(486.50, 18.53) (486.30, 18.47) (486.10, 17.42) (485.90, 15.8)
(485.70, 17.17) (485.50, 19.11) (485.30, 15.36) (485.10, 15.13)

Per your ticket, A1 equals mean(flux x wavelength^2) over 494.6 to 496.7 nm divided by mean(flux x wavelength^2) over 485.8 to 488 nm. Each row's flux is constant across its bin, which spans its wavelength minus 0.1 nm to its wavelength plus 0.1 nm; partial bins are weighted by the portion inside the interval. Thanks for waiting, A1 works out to 1.06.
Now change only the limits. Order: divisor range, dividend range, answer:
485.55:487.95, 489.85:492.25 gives 1.09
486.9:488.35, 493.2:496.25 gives 1.06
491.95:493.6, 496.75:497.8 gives 1.19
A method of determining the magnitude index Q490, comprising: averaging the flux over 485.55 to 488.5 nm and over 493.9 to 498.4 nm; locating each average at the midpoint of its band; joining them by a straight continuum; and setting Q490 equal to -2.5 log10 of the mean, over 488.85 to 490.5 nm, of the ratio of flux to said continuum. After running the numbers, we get -0.111 mag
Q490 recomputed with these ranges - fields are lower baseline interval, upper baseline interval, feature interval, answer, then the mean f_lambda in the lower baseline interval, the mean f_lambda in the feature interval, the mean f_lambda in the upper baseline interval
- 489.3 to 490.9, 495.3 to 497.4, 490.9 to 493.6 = 0.114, 20.1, 17.9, 19.5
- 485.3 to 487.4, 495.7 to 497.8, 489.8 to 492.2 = -0.044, 17.6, 19.3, 19.7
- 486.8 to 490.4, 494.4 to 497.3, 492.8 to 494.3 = 0.047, 18.7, 18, 18.8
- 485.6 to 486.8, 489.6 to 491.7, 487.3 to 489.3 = 0.022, 17.6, 18.2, 19.7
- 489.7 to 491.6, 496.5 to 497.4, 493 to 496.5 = 0.092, 19.6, 18.4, 20.2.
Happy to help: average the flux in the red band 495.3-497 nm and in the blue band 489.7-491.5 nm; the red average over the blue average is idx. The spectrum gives 1.0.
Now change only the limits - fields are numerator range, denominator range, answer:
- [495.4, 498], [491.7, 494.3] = 1.09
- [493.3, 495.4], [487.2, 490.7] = 0.96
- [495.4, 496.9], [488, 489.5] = 1.04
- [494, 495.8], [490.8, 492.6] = 0.99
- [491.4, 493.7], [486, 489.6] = 0.96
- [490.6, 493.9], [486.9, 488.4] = 1.01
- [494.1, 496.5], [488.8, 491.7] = 0.93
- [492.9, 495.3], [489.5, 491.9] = 0.92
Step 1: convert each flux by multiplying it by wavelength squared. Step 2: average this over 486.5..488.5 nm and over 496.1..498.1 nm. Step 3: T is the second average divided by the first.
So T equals 1.12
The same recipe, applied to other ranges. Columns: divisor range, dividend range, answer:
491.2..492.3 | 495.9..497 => 1.03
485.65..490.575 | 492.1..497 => 1.01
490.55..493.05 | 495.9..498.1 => 1.09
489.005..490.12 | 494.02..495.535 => 0.88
